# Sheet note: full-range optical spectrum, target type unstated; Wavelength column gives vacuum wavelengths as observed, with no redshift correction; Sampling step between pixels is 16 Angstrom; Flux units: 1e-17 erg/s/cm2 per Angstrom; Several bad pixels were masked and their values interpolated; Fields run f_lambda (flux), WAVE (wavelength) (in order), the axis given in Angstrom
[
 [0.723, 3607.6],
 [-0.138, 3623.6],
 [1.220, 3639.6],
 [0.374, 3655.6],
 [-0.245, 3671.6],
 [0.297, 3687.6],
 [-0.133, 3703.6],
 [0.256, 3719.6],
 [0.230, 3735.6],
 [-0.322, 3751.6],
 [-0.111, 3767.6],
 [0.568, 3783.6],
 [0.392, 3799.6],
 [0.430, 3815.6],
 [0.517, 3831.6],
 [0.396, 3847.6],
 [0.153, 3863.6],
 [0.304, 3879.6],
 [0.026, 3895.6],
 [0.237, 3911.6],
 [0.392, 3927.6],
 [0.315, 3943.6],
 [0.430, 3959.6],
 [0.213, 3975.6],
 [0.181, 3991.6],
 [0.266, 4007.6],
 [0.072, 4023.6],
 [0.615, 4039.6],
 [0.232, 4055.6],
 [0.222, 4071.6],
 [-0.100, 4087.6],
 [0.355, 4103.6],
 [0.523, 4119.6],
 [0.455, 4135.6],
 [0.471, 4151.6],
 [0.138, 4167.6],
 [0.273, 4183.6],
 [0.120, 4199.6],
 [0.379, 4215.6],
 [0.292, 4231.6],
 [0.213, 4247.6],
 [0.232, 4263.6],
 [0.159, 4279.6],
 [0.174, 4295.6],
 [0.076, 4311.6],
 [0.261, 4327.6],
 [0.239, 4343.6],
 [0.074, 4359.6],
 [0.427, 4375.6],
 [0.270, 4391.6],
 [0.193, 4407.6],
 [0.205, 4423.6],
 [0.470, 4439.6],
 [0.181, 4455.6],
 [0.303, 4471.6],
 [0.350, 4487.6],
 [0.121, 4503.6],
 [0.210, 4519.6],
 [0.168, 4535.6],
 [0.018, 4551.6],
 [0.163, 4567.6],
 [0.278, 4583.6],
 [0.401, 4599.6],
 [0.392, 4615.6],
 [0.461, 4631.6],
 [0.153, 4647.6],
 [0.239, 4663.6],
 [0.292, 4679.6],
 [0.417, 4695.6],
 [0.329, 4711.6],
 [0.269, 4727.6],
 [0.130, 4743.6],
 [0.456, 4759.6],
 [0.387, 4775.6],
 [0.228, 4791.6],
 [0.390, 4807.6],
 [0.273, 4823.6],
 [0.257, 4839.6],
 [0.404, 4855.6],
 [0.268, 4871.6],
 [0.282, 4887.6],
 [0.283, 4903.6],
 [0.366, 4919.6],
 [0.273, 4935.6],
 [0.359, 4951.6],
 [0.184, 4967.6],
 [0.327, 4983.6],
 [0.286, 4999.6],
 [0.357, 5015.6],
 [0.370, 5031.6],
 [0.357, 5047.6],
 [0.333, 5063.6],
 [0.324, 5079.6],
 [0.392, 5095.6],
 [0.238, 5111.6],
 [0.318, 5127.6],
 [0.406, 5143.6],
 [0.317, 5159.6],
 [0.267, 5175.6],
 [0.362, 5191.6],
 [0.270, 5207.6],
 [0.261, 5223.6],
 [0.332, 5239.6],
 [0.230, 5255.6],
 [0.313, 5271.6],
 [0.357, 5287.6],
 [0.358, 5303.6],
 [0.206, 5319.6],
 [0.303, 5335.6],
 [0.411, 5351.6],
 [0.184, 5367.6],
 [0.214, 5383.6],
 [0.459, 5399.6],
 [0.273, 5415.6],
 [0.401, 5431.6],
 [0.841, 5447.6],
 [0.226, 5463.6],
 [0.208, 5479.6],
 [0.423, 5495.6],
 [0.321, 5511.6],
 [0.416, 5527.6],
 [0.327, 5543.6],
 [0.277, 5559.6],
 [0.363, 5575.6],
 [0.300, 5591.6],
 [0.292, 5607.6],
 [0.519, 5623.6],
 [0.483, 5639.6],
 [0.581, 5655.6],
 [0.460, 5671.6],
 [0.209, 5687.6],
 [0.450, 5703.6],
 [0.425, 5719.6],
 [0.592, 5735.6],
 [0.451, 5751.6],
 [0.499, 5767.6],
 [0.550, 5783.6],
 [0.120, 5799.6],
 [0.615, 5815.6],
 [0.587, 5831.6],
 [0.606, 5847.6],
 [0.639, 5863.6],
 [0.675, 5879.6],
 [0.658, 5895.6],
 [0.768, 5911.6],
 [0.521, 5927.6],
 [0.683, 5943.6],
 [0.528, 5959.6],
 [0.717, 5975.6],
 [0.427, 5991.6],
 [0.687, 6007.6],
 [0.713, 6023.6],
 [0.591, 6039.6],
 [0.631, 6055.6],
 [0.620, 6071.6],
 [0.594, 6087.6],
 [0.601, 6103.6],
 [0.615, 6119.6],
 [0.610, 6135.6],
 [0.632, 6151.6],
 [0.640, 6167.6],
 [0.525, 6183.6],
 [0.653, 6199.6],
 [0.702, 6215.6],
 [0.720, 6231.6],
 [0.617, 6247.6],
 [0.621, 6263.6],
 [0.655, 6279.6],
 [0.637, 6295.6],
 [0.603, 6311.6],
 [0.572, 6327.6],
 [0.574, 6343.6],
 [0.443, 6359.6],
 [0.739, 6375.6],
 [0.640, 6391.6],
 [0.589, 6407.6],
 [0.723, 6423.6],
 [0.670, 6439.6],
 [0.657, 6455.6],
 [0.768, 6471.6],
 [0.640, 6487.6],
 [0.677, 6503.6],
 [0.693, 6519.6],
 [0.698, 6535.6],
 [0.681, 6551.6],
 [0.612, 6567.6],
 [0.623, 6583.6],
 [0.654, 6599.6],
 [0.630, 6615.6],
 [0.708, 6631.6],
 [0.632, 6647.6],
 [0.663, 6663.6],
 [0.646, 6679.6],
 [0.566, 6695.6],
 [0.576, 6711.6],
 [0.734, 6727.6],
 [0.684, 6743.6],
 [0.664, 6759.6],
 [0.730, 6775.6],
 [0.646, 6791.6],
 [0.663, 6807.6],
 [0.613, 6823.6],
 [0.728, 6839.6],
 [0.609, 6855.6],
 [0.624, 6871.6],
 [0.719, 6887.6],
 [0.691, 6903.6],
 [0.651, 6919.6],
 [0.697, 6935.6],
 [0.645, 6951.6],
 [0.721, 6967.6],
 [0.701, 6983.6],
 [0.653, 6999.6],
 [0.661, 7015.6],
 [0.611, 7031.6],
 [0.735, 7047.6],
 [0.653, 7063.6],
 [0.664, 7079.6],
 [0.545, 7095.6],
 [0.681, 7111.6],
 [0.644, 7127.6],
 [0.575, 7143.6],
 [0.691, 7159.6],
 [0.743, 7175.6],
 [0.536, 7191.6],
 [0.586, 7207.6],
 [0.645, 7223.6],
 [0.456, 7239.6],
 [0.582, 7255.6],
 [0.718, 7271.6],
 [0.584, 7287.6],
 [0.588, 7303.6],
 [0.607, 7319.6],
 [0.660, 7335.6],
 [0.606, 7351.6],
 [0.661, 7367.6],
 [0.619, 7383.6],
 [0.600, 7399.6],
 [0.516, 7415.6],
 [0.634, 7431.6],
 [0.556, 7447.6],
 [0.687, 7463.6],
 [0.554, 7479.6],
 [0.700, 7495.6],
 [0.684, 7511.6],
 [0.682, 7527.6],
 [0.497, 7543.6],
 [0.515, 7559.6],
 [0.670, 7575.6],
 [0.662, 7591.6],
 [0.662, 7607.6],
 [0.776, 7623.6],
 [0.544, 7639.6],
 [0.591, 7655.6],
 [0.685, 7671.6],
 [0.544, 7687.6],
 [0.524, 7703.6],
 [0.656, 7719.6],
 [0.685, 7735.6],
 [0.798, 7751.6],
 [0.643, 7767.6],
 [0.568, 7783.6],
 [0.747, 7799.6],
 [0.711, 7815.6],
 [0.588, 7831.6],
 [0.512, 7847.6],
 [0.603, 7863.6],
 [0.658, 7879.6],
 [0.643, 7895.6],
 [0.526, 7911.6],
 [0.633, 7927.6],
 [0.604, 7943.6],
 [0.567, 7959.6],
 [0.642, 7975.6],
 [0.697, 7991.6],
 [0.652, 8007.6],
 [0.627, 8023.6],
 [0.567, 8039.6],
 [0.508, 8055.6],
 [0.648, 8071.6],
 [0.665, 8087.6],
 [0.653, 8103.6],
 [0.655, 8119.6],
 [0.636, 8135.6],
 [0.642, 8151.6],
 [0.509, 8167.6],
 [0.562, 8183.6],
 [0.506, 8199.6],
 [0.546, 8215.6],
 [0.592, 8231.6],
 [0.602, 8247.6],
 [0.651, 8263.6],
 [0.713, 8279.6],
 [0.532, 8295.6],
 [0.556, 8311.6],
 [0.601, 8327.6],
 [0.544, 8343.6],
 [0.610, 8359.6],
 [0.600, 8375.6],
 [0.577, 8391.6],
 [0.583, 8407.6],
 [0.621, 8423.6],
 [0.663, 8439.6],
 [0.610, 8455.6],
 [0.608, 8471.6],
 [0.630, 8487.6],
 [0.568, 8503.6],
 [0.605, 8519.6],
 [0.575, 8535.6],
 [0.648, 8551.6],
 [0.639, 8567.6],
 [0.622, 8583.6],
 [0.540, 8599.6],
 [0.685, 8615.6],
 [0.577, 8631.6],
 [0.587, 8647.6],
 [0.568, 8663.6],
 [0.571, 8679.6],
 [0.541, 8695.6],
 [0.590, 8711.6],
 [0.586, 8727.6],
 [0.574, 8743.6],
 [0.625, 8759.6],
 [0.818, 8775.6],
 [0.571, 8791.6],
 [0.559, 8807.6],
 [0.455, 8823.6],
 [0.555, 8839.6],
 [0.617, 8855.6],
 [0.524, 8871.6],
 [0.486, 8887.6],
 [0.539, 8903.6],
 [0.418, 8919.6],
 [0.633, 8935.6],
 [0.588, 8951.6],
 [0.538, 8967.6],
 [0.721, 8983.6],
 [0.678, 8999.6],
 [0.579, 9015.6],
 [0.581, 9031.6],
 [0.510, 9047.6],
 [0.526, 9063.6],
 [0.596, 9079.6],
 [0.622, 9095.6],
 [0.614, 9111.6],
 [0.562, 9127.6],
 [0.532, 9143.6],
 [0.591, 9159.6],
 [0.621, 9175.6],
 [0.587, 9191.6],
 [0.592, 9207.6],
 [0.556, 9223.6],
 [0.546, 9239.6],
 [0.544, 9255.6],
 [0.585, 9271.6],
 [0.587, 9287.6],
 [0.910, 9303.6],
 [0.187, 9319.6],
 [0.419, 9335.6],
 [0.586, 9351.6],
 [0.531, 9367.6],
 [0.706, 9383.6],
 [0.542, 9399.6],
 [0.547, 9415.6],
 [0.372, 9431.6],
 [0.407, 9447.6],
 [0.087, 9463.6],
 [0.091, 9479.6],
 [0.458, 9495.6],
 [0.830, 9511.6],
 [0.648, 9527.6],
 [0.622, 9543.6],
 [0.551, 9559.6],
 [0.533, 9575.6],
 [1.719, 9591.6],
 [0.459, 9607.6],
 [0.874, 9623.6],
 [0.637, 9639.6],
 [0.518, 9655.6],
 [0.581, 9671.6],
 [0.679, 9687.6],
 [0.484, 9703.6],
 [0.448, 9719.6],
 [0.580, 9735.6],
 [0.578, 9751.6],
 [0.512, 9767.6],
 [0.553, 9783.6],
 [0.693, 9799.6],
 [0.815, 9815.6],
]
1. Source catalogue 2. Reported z 0.46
